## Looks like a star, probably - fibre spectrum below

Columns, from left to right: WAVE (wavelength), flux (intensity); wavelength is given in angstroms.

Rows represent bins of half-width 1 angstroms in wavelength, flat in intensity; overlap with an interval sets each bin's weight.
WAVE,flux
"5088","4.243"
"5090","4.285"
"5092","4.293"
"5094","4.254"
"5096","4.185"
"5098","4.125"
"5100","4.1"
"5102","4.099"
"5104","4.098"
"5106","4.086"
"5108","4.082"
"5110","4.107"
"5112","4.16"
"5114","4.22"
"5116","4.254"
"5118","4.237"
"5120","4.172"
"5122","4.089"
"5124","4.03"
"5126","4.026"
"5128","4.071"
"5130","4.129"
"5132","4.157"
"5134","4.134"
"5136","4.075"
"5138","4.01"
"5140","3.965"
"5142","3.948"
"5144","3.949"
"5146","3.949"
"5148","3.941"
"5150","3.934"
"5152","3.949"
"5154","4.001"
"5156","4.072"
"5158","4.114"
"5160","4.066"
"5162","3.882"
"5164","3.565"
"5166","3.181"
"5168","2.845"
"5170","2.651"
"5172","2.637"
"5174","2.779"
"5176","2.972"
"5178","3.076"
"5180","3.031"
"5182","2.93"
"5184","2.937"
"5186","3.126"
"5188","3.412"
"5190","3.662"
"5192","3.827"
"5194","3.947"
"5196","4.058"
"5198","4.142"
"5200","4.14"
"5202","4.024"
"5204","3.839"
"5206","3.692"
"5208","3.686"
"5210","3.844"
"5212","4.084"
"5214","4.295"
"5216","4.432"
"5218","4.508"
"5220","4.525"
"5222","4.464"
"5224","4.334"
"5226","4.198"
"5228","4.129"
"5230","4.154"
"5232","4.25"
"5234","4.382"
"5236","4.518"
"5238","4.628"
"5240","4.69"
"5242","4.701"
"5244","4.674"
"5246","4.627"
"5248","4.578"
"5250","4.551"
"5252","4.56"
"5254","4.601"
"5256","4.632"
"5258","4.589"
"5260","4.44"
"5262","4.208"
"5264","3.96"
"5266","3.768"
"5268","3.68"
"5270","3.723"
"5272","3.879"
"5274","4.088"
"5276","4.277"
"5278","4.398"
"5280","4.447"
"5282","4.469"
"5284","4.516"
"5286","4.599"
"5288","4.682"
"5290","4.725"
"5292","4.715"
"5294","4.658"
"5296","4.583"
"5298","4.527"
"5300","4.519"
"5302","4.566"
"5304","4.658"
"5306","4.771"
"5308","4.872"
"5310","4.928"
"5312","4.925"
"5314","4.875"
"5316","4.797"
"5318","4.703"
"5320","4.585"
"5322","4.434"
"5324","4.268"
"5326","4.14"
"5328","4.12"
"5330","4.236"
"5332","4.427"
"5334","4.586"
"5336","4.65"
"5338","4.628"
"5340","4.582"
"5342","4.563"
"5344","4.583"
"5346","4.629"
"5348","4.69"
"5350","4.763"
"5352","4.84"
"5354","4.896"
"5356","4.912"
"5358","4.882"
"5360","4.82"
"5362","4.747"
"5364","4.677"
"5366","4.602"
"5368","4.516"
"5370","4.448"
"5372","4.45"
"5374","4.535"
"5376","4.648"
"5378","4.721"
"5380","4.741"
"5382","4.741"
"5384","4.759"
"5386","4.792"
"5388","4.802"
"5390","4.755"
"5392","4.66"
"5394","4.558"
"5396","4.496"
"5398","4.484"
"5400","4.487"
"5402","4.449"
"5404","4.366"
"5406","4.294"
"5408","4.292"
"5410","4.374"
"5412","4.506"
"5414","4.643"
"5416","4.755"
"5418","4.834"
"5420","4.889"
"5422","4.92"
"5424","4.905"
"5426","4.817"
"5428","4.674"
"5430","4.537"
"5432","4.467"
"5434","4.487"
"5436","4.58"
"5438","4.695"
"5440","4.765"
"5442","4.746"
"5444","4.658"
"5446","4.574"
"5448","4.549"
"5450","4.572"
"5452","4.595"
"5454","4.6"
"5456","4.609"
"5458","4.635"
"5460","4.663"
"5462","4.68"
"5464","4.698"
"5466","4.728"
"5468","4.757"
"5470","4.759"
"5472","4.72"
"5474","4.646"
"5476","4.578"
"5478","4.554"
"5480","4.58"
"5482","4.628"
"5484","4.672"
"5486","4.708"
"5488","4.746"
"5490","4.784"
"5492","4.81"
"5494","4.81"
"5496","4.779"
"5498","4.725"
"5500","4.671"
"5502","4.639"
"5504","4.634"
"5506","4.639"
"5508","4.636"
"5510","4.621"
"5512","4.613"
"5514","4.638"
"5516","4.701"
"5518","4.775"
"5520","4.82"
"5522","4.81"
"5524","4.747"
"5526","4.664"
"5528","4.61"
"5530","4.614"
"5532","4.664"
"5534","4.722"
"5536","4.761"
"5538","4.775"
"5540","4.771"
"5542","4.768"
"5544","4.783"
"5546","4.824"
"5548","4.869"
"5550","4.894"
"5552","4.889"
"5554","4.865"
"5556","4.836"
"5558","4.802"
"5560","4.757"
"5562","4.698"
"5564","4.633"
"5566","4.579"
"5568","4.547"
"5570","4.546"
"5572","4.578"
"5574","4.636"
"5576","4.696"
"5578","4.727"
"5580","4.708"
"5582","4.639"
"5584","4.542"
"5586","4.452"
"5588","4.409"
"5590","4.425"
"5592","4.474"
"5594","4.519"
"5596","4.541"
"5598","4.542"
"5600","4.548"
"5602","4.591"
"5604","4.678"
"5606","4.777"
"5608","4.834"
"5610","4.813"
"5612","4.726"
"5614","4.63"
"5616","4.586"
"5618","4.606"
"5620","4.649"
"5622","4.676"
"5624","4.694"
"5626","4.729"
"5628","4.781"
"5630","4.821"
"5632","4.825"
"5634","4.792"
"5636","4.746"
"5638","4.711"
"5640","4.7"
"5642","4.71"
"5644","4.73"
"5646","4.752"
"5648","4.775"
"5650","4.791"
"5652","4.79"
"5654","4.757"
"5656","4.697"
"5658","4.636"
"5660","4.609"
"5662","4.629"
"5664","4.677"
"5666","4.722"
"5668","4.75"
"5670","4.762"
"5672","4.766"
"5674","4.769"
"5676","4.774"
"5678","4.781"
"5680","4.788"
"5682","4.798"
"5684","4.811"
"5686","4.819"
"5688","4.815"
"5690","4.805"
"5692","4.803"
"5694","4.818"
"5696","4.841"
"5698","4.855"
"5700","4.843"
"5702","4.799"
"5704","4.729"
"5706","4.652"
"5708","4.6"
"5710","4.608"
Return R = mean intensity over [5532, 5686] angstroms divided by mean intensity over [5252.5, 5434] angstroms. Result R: 1.03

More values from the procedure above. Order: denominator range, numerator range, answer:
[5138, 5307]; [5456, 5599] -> 1.15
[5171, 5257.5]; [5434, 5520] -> 1.16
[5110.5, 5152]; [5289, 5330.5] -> 1.13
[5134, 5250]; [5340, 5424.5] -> 1.19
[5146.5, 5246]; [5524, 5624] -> 1.21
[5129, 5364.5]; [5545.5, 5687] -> 1.12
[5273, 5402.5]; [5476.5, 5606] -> 1.01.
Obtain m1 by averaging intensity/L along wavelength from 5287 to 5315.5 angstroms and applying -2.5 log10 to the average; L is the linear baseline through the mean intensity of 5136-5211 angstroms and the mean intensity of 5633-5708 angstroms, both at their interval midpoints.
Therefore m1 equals -0.203 mag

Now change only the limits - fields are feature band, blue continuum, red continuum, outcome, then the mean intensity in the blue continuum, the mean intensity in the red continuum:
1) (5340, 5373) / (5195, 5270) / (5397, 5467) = -0.05 mag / 4.28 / 4.62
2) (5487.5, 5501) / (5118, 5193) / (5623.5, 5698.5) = -0.09 mag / 3.66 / 4.76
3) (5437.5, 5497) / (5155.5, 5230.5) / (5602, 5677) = -0.08 mag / 3.71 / 4.72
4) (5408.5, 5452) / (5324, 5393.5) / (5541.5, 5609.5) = 0.00 mag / 4.63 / 4.67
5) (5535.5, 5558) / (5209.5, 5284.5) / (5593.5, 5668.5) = -0.05 mag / 4.34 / 4.7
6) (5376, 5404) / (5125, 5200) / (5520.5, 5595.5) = -0.10 mag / 3.66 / 4.68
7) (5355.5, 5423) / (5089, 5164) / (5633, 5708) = -0.05 mag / 4.08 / 4.75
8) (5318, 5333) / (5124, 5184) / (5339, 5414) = 0.01 mag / 3.65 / 4.62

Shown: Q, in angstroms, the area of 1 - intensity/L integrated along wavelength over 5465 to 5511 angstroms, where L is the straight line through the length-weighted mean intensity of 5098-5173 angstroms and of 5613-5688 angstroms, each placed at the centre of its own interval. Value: -2.2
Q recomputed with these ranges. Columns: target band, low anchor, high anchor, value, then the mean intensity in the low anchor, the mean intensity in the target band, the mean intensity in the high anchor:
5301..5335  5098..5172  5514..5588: -2.4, 3.94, 4.58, 4.71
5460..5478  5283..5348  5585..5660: -0.2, 4.6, 4.69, 4.67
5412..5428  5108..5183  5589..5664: -1.9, 3.77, 4.79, 4.68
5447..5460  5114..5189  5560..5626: -0.8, 3.69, 4.6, 4.62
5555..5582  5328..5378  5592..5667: 0.0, 4.63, 4.67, 4.69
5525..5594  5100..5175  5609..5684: -1.4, 3.89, 4.68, 4.73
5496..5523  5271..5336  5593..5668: -0.3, 4.53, 4.69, 4.7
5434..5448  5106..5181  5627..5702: -1.0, 3.8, 4.65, 4.76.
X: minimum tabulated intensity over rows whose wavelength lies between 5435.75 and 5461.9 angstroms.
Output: 4.549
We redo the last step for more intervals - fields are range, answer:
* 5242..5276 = 3.68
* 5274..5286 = 4.088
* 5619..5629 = 4.649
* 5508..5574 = 4.546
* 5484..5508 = 4.634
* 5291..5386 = 4.12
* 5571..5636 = 4.409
